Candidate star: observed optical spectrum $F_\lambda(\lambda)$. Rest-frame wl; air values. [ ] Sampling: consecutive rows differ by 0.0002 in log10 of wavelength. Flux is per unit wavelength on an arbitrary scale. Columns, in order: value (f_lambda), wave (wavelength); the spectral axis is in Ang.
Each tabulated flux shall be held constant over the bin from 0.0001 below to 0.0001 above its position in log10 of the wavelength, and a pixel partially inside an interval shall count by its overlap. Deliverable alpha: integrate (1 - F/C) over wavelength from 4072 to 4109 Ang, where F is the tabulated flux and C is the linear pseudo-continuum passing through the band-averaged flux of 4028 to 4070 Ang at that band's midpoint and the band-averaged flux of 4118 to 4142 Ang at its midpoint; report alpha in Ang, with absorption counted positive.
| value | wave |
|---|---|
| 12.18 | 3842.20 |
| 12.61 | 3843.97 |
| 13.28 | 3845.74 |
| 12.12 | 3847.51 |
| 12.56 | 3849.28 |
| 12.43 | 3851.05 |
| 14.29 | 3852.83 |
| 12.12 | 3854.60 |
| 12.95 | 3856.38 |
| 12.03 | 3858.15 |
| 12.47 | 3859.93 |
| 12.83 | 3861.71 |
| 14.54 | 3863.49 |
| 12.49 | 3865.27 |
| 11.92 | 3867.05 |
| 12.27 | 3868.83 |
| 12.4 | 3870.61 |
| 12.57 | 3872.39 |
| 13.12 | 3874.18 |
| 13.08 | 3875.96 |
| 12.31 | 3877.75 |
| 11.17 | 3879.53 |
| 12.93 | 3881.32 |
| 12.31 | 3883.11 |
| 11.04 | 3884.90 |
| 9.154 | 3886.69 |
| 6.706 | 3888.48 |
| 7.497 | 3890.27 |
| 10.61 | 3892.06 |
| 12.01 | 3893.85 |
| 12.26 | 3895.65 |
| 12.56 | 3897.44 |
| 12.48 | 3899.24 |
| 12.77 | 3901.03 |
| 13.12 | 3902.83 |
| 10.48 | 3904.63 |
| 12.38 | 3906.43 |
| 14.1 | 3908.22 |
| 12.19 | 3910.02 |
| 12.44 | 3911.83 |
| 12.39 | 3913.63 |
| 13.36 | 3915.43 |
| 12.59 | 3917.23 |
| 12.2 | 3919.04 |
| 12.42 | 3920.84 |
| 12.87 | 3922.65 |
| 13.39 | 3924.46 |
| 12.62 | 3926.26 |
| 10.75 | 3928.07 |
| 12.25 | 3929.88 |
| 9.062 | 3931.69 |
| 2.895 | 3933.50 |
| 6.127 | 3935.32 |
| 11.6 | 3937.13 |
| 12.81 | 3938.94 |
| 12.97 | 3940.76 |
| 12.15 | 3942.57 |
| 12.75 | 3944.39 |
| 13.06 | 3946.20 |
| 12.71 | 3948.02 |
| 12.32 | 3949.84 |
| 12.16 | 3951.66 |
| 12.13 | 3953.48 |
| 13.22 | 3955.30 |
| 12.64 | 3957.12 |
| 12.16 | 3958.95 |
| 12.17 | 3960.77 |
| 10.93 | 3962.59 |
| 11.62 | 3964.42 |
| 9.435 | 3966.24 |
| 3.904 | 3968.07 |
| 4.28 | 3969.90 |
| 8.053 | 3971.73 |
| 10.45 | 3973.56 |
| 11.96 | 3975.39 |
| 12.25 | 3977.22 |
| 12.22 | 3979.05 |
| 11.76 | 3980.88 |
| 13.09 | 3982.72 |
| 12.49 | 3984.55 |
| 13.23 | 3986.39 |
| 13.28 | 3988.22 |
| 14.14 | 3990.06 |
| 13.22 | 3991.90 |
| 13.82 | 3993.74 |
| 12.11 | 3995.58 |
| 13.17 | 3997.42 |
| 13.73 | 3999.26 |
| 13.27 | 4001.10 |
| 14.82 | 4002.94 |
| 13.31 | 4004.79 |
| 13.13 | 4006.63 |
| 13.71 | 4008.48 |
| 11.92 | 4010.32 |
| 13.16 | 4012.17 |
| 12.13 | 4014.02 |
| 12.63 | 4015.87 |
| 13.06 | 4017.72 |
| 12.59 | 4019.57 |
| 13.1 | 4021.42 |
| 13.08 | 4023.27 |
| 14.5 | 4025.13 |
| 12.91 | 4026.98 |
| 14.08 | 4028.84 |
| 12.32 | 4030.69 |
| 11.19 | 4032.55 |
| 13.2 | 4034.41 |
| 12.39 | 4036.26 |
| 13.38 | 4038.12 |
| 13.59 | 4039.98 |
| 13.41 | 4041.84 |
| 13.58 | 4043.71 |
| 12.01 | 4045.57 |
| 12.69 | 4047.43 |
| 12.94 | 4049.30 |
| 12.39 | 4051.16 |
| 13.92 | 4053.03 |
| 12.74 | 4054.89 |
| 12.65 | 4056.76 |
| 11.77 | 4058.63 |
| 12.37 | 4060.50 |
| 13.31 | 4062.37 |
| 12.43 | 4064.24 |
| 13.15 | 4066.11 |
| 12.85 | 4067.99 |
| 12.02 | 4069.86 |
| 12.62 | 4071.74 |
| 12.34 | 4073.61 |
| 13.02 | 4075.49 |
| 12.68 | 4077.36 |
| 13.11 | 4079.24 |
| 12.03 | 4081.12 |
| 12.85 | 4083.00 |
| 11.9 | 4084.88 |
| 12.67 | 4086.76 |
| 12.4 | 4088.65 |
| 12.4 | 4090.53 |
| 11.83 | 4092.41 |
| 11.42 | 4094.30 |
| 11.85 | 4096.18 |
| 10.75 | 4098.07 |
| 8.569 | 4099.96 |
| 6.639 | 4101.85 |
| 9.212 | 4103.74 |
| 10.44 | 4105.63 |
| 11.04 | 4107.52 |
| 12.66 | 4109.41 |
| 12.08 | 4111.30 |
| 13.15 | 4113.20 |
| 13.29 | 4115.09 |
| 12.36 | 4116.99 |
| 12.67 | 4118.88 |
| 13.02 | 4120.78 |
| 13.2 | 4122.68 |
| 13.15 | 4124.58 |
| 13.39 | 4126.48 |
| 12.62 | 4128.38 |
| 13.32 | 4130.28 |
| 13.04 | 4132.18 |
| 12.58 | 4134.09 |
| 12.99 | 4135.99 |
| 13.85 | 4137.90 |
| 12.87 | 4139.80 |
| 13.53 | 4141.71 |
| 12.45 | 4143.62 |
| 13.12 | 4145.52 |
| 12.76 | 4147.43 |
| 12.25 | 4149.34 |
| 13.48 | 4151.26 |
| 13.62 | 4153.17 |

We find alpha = 4.2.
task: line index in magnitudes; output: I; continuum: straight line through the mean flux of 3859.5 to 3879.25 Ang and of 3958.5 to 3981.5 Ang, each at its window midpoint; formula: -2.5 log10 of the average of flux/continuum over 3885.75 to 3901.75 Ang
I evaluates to 0.13 mag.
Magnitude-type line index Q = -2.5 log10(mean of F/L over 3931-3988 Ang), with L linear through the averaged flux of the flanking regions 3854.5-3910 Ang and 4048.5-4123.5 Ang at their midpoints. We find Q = 0.10 mag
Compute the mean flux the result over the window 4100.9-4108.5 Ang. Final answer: 9.35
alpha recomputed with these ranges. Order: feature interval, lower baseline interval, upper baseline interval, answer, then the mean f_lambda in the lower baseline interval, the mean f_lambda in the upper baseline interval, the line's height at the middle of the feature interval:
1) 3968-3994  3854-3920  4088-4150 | 1.5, 12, 12.2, 12.1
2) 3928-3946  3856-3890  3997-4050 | 2.9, 11.9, 13.1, 12.4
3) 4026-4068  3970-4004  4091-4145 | -2.0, 12.4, 12.1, 12.3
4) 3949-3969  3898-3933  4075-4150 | 1.7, 12.2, 12.2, 12.2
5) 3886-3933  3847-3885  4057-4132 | 3.1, 12.6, 12.1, 12.5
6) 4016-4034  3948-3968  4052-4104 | -1.7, 11.6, 12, 11.8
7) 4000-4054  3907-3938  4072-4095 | -4.5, 11.4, 12.4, 12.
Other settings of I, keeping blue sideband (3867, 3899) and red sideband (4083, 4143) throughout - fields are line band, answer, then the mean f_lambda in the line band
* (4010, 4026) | -0.10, 12.9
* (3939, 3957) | -0.09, 12.6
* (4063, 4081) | -0.06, 12.7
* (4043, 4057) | -0.08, 12.9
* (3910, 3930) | -0.08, 12.5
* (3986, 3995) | -0.15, 13.5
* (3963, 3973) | 0.45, 7.73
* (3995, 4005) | -0.14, 13.5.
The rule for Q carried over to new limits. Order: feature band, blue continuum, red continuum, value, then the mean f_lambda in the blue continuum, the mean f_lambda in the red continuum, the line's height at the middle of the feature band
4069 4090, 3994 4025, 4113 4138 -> 0.046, 13.1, 13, 13.1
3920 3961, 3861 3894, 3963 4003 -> -0.002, 11.6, 11.6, 11.6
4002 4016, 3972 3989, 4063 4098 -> -0.079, 12.1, 12.4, 12.2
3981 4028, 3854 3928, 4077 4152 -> -0.084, 12.1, 12.2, 12.2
